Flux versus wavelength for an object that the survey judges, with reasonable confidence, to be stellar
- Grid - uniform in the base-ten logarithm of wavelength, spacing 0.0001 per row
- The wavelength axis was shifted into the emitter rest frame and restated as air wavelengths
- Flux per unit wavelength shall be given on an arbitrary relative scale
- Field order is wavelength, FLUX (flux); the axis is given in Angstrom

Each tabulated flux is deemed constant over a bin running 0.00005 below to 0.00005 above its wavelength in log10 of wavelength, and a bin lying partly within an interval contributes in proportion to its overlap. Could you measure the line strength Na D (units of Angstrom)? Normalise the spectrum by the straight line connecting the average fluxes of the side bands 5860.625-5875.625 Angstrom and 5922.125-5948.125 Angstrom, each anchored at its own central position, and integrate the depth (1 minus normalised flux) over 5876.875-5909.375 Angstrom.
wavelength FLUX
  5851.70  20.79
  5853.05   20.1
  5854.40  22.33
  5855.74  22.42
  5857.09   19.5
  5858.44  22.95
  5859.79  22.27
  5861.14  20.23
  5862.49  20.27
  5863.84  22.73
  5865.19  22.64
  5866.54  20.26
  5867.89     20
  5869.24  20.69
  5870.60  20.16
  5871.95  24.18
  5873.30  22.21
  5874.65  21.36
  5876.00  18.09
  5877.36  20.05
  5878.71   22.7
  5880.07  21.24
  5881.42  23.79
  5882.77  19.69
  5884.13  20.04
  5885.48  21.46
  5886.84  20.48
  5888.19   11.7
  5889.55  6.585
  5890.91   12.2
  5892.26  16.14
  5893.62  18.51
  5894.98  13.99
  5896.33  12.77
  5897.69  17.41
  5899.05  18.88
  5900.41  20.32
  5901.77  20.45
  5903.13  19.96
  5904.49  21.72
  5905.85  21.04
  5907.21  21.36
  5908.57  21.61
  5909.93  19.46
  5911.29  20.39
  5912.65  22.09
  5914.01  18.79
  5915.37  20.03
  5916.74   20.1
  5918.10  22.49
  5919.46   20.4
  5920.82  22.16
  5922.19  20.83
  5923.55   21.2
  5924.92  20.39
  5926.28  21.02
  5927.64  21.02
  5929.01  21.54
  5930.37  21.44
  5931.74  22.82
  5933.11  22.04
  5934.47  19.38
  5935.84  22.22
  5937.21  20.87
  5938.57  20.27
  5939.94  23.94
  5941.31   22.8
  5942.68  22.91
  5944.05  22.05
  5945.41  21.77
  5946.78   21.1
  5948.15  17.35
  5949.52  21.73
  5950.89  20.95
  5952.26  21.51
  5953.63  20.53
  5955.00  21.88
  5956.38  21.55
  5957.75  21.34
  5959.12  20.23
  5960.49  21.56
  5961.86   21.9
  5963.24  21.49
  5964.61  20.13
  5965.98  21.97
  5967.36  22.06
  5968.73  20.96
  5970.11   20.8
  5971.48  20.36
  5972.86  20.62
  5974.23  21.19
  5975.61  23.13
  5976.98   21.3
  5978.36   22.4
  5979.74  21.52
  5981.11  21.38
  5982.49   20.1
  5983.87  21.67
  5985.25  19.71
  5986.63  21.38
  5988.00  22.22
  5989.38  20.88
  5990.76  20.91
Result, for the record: 4.4 Angstrom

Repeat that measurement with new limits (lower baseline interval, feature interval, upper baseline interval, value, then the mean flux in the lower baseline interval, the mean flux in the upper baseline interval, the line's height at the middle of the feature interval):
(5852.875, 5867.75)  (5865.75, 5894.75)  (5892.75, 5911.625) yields 1.9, 21.4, 19.1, 20.3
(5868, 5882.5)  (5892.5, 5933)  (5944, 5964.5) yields 2.1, 21.3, 21.1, 21.2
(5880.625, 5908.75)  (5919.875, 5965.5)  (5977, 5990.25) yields -3.6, 18.1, 21.2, 19.8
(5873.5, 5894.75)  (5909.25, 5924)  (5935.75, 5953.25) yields -0.5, 18.3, 21.5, 20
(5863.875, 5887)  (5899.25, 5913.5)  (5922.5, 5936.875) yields 0.3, 21.2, 21.3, 21.2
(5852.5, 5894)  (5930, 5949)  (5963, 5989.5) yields -0.7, 19.9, 21.3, 20.8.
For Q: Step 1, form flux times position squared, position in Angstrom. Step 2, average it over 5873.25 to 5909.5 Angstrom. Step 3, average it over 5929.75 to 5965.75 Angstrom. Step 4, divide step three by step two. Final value 1.2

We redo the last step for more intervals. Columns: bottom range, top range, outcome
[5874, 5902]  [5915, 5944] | 1.21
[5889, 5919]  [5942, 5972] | 1.16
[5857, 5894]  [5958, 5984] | 1.12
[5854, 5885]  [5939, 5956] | 1.04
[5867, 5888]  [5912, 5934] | 1.03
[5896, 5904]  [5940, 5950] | 1.18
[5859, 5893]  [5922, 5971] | 1.11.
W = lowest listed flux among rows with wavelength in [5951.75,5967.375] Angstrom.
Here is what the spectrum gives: 20.13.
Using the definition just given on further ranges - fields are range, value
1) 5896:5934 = 12.77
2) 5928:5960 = 17.35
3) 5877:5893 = 6.585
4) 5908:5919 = 18.79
